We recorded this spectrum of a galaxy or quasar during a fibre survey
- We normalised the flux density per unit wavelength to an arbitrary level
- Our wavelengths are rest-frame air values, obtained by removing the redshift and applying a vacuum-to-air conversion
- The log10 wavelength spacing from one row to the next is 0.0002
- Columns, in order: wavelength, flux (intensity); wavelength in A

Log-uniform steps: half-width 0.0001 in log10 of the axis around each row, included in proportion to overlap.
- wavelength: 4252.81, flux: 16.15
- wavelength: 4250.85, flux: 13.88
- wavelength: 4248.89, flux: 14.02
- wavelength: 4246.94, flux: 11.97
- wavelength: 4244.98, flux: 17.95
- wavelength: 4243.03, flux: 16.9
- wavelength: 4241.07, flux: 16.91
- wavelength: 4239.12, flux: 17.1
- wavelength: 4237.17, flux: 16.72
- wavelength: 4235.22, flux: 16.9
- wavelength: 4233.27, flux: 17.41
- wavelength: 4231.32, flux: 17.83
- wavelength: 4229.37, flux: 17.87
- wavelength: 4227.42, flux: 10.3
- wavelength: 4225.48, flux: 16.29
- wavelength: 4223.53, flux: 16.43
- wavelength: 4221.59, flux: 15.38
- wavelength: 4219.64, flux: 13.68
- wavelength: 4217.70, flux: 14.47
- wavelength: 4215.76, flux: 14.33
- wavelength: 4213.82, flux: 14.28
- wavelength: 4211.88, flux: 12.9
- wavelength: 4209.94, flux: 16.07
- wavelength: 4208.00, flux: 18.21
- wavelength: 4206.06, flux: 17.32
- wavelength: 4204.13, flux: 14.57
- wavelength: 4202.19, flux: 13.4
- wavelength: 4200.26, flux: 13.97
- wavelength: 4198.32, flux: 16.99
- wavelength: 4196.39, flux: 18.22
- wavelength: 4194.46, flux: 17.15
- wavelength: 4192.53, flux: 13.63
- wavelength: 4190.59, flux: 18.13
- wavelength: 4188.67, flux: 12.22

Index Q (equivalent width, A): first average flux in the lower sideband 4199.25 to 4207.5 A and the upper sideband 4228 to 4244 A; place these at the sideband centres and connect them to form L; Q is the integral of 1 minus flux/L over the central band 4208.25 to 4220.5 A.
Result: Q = 0.9 A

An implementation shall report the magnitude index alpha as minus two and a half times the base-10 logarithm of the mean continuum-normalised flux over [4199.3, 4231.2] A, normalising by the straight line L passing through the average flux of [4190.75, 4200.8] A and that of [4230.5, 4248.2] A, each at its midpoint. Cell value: 0.09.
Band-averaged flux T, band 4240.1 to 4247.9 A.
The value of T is 15.9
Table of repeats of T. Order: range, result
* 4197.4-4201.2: 15.4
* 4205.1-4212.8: 16.1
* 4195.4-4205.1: 15.4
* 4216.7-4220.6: 14.1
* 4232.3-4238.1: 17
